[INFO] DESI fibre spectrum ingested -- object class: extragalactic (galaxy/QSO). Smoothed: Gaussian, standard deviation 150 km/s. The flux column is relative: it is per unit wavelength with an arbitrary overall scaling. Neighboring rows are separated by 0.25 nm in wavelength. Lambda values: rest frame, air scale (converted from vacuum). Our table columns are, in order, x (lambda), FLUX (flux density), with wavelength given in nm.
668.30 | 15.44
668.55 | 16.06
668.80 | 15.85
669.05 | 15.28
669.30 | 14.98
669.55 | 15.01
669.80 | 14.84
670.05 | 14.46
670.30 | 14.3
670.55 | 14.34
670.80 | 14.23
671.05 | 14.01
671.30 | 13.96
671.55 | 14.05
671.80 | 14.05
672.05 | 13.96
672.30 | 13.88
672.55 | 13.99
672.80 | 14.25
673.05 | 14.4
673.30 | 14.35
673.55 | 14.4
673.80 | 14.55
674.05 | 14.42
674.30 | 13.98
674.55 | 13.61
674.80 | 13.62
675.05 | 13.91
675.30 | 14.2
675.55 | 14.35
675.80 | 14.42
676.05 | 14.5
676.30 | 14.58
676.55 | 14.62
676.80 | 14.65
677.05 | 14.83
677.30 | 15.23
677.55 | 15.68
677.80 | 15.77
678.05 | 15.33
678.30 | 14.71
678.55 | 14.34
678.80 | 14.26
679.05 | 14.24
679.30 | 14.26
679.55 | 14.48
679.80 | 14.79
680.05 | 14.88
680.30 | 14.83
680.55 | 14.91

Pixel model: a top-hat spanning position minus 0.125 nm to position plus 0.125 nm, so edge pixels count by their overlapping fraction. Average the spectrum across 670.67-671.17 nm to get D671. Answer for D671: 14.1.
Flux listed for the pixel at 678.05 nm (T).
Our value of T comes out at 15.33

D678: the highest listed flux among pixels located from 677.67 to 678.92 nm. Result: 15.77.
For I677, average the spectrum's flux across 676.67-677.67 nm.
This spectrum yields 15.1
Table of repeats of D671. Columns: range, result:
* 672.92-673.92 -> 14.4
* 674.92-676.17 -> 14.3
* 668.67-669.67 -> 15.3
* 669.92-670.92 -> 14.3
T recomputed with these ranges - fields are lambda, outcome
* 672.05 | 13.96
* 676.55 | 14.62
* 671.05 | 14.01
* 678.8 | 14.26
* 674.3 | 13.98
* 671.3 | 13.96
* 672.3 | 13.88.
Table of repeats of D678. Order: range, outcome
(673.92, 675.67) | 14.42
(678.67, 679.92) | 14.79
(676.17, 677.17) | 14.83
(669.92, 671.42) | 14.46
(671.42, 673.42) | 14.4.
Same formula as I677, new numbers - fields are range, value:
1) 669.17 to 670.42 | 14.7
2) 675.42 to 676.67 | 14.5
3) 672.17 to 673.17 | 14.1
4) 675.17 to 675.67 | 14.3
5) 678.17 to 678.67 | 14.5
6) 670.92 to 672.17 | 14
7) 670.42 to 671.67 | 14.1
